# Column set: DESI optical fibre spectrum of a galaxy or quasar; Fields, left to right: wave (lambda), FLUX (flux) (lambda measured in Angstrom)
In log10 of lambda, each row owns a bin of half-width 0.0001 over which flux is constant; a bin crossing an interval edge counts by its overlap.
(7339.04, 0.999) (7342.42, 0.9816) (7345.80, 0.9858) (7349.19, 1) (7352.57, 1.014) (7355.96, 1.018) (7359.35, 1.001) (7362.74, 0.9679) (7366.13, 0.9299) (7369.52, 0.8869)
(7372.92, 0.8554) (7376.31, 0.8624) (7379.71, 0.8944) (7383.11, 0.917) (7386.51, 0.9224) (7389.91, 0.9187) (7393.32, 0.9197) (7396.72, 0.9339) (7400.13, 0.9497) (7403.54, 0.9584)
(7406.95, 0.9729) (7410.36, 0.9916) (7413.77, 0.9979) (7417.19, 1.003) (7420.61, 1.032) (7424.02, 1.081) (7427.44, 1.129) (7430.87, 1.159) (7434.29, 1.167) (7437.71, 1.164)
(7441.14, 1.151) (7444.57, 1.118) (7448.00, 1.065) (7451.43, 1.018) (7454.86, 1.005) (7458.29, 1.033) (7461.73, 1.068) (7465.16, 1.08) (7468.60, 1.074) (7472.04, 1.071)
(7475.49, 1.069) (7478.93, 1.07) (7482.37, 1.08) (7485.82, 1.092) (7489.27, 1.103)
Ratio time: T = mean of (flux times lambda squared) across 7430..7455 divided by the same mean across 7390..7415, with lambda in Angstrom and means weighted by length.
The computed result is 1.17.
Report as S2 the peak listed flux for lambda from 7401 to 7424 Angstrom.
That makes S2 1.032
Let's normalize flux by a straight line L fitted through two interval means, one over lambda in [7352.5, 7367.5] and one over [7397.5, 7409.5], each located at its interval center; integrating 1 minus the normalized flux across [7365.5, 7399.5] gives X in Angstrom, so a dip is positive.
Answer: 2.3 Angstrom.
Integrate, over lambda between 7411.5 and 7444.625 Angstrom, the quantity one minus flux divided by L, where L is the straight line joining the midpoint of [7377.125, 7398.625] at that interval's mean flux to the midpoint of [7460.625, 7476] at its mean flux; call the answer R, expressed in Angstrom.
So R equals -3.4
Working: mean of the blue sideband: 0.916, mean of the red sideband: 1.07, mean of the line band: 1.1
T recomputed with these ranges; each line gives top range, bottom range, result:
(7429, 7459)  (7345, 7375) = 1.17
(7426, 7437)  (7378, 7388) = 1.28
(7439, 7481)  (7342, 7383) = 1.16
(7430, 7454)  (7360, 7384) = 1.25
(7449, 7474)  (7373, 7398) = 1.18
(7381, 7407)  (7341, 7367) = 0.95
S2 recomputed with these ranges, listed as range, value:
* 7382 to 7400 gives 0.9339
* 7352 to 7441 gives 1.167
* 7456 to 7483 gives 1.08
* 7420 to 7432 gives 1.159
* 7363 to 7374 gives 0.9299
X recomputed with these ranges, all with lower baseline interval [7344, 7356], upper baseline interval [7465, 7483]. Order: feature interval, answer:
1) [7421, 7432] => -0.68 Angstrom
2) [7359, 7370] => 0.70 Angstrom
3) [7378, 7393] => 1.60 Angstrom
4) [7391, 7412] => 1.60 Angstrom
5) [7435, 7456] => -0.72 Angstrom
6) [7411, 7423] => 0.31 Angstrom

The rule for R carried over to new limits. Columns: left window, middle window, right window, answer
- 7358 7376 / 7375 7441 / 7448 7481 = -1.58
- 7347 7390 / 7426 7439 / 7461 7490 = -1.69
